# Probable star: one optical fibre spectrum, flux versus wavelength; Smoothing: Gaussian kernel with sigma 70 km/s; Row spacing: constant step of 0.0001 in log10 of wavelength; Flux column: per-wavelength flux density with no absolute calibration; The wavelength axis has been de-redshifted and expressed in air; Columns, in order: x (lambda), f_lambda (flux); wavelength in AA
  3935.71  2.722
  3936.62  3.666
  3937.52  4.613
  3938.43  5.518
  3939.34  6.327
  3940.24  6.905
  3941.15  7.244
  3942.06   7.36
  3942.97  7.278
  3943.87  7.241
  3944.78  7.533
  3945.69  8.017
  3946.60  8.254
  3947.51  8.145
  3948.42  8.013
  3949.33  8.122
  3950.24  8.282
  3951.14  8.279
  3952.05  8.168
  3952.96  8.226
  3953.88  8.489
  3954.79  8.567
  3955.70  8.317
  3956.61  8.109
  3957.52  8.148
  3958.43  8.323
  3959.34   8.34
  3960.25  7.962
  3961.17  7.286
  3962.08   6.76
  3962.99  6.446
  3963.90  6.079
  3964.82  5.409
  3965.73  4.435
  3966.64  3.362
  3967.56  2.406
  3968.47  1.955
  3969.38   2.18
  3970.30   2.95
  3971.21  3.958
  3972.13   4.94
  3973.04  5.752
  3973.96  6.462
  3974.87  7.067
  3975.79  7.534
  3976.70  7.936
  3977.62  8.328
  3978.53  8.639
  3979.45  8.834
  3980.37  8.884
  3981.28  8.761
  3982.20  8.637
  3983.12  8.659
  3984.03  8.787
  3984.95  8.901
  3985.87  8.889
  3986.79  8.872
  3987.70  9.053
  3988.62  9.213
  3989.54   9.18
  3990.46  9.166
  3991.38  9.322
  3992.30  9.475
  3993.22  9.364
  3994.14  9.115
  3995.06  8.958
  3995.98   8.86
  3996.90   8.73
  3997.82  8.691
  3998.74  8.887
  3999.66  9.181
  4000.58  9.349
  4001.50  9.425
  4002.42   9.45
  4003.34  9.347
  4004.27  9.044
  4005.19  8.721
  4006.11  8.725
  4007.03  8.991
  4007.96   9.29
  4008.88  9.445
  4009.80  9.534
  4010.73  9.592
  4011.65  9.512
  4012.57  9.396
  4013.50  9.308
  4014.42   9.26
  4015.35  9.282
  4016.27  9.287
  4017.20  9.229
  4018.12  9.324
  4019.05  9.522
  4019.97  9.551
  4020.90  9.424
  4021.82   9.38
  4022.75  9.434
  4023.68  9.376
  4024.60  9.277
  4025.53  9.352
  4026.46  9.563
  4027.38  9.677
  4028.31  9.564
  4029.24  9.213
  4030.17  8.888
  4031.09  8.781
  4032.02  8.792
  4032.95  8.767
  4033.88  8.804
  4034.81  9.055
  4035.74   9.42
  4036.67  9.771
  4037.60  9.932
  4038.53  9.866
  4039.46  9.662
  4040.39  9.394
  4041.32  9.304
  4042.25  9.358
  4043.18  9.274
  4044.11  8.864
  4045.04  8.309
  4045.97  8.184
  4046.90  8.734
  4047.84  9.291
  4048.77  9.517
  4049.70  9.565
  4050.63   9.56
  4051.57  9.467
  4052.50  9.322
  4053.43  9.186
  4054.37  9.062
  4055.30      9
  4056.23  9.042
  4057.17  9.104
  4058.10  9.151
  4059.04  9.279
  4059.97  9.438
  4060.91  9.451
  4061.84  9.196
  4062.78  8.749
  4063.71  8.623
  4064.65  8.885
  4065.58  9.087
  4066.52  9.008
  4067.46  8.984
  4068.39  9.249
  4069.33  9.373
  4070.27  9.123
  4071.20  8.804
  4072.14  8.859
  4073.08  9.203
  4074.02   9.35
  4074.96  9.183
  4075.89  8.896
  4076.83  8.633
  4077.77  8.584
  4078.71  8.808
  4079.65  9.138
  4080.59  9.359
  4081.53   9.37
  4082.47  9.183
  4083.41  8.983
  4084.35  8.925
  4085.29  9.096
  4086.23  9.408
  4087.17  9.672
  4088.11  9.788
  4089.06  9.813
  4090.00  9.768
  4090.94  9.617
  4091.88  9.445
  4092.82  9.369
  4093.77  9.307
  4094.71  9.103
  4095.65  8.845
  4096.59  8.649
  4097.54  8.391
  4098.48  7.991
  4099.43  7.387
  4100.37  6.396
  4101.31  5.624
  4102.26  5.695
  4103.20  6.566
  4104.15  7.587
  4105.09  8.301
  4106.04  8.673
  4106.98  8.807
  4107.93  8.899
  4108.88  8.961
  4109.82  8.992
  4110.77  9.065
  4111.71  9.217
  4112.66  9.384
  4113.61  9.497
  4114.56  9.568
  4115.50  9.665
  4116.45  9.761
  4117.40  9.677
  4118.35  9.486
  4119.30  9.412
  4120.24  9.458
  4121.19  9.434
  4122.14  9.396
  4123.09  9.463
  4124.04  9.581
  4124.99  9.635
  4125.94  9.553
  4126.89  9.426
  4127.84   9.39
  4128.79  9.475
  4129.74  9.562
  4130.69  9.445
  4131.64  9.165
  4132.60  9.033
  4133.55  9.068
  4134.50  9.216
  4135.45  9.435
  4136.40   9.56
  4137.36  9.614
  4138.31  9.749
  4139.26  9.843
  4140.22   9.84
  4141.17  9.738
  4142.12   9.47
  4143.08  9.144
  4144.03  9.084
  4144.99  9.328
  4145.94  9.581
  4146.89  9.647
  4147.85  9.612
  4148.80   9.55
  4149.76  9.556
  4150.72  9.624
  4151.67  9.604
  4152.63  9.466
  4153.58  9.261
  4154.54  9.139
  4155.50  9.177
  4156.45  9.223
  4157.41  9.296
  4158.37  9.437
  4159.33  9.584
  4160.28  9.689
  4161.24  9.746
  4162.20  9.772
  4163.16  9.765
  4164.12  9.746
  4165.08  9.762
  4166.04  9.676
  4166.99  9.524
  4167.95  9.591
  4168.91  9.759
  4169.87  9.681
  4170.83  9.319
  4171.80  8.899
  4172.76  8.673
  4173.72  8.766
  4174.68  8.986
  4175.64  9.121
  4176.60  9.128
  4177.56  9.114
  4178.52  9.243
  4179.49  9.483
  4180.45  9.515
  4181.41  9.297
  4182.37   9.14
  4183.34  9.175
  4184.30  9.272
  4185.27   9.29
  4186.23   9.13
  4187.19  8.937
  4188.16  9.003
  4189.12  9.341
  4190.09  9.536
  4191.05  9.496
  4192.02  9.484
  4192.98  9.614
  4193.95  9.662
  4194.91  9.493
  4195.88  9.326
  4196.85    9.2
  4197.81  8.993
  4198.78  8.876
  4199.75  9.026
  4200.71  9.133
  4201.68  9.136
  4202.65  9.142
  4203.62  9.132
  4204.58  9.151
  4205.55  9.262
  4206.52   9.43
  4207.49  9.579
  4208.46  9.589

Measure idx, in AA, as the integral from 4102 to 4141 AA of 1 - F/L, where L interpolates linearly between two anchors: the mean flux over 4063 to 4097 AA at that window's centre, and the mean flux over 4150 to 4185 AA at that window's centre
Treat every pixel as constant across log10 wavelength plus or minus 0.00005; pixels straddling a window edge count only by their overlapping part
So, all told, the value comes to 0.3 AA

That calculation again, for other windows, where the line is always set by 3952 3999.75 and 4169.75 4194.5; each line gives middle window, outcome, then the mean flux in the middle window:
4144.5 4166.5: -1.26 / 9.53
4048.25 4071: -2.69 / 9.18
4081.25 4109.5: -0.26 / 8.58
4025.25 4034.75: -1.39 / 9.13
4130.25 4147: -1.07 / 9.44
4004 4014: -1.86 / 9.24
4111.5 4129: -1.57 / 9.5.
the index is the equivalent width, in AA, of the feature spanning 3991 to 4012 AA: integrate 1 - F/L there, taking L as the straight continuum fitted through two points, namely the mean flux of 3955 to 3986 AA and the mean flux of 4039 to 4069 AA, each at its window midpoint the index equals -4.3 AA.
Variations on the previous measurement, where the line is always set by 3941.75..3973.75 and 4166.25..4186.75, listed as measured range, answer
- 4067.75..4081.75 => -1.77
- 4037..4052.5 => -3.21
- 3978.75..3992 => -3.72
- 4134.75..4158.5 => -1.55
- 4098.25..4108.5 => 1.14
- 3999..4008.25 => -2.50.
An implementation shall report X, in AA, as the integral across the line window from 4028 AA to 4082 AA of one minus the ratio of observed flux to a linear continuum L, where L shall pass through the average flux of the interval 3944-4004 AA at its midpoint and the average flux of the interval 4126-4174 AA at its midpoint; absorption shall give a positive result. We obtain -3.9 AA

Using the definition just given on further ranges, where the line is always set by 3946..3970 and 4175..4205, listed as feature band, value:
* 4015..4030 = -3.8 AA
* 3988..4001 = -3.4 AA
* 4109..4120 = -1.2 AA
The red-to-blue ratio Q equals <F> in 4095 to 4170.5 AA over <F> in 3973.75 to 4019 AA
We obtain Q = 1.02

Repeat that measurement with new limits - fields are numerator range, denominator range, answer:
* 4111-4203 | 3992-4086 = 1.02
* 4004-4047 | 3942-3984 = 1.32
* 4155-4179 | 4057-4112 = 1.06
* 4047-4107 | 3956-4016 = 1.12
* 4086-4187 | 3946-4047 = 1.10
